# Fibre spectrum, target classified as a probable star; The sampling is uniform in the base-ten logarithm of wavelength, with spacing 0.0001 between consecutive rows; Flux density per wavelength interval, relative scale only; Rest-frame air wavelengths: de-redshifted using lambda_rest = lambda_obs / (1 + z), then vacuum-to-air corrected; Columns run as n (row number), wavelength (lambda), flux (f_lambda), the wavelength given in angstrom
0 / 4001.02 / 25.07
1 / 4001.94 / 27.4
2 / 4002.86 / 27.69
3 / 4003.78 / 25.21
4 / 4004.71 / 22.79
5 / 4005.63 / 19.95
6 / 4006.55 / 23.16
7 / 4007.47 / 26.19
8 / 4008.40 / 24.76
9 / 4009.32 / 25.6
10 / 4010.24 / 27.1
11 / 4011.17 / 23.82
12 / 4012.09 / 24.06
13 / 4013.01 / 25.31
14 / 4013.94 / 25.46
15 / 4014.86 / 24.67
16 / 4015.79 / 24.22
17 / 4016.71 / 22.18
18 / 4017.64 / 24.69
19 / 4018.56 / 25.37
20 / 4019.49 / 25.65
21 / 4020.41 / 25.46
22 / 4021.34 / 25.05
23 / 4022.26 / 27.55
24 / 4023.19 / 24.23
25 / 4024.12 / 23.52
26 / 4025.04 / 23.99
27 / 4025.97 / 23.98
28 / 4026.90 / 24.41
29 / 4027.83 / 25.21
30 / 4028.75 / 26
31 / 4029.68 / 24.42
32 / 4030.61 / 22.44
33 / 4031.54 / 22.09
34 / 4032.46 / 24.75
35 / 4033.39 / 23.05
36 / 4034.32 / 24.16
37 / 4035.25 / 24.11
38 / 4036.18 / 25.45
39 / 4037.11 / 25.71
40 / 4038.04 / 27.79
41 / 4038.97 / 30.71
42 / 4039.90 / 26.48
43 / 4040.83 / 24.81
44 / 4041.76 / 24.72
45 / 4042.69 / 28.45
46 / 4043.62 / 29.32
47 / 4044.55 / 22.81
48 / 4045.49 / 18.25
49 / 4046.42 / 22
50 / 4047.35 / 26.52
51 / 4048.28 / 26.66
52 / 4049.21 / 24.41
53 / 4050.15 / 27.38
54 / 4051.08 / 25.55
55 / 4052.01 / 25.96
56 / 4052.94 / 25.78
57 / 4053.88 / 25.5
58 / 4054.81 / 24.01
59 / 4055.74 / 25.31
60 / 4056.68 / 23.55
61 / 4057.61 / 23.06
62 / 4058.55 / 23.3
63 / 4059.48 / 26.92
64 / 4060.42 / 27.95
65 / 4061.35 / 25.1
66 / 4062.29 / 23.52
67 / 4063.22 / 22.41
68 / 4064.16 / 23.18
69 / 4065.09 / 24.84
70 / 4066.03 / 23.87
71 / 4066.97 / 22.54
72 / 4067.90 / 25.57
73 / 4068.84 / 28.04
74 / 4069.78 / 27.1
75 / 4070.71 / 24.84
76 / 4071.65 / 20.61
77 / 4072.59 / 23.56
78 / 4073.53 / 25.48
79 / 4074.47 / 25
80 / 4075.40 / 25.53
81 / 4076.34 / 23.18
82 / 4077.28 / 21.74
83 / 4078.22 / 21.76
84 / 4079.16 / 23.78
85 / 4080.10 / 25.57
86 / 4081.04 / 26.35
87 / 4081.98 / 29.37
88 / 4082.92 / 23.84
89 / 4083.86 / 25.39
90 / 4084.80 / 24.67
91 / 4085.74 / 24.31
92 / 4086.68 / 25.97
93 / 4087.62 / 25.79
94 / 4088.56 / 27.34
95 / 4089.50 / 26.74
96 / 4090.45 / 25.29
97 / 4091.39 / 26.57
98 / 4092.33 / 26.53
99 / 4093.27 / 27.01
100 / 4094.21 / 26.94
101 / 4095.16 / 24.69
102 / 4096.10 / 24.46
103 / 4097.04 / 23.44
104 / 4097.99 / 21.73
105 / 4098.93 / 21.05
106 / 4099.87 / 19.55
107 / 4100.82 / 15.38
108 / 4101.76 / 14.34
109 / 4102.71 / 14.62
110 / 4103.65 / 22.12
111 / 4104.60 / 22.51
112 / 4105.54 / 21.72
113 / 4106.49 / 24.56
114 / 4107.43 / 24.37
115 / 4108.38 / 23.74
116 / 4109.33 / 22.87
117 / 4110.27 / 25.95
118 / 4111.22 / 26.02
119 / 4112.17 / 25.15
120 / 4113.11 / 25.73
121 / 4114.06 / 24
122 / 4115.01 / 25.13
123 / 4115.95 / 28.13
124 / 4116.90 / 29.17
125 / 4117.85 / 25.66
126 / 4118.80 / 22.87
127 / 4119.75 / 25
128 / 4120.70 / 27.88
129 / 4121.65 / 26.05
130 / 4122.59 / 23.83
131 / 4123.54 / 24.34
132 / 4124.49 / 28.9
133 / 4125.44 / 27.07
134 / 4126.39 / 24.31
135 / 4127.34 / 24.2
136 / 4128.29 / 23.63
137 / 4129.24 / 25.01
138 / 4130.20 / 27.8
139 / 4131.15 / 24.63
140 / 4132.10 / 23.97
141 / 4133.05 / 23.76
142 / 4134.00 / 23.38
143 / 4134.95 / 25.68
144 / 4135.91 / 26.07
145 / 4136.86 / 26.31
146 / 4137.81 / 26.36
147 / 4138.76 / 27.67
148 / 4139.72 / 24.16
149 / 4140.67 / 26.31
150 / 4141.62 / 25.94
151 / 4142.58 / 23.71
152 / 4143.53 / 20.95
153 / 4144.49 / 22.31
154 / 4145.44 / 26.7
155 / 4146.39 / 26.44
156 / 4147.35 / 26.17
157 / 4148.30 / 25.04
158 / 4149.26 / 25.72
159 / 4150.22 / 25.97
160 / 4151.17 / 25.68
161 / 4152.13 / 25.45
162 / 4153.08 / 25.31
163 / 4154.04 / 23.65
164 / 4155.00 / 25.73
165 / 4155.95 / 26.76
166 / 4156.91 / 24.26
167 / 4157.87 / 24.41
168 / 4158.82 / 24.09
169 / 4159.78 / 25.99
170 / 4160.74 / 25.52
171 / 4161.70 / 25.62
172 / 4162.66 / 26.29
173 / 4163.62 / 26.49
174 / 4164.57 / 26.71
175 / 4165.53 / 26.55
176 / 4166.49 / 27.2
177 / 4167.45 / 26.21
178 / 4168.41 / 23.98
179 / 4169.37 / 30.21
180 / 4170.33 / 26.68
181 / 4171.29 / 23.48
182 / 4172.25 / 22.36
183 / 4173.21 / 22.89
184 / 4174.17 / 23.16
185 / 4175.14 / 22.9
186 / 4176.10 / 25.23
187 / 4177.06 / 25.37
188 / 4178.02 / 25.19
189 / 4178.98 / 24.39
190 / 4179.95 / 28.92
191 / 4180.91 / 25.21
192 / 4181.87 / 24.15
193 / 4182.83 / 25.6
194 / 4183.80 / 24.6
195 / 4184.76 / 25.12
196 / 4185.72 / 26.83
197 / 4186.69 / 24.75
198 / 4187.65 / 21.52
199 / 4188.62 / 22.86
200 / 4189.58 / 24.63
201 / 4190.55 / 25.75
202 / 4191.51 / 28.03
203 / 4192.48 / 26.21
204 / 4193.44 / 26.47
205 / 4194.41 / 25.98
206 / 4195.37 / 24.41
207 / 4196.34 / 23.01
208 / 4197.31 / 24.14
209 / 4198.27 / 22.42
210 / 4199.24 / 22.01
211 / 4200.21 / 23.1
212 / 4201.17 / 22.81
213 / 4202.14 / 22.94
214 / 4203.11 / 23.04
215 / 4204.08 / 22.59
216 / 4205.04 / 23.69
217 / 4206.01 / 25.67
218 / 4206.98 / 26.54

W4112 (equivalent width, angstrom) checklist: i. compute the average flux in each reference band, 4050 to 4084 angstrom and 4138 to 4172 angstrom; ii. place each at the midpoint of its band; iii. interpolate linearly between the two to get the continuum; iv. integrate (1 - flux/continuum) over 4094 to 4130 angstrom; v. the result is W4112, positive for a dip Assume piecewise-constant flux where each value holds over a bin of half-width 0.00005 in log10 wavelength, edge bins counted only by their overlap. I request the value 1.8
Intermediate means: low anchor 24.7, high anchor 25.5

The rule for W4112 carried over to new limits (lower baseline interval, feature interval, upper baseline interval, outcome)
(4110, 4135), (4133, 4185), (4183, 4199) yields -0.4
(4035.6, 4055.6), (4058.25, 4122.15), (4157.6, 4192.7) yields 2.9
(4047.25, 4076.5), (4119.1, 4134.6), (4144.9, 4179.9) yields 0.0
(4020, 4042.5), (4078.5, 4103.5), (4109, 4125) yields 1.6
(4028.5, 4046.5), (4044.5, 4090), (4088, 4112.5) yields -1.2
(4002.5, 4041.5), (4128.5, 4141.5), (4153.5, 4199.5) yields -0.2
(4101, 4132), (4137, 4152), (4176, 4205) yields -0.5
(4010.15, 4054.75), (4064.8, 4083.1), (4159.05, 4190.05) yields 0.3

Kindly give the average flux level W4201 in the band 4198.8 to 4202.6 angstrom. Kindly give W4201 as 22.7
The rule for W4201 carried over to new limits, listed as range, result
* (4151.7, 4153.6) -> 25.4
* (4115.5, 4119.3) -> 26.4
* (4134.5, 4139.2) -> 26.4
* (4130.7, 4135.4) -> 24.3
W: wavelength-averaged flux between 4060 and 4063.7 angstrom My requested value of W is 24.7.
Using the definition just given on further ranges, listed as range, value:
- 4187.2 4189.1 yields 22.2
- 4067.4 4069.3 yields 26.8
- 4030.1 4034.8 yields 23.3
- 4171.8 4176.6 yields 23.3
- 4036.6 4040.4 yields 27.6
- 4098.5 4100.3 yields 20.3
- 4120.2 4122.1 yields 26.9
